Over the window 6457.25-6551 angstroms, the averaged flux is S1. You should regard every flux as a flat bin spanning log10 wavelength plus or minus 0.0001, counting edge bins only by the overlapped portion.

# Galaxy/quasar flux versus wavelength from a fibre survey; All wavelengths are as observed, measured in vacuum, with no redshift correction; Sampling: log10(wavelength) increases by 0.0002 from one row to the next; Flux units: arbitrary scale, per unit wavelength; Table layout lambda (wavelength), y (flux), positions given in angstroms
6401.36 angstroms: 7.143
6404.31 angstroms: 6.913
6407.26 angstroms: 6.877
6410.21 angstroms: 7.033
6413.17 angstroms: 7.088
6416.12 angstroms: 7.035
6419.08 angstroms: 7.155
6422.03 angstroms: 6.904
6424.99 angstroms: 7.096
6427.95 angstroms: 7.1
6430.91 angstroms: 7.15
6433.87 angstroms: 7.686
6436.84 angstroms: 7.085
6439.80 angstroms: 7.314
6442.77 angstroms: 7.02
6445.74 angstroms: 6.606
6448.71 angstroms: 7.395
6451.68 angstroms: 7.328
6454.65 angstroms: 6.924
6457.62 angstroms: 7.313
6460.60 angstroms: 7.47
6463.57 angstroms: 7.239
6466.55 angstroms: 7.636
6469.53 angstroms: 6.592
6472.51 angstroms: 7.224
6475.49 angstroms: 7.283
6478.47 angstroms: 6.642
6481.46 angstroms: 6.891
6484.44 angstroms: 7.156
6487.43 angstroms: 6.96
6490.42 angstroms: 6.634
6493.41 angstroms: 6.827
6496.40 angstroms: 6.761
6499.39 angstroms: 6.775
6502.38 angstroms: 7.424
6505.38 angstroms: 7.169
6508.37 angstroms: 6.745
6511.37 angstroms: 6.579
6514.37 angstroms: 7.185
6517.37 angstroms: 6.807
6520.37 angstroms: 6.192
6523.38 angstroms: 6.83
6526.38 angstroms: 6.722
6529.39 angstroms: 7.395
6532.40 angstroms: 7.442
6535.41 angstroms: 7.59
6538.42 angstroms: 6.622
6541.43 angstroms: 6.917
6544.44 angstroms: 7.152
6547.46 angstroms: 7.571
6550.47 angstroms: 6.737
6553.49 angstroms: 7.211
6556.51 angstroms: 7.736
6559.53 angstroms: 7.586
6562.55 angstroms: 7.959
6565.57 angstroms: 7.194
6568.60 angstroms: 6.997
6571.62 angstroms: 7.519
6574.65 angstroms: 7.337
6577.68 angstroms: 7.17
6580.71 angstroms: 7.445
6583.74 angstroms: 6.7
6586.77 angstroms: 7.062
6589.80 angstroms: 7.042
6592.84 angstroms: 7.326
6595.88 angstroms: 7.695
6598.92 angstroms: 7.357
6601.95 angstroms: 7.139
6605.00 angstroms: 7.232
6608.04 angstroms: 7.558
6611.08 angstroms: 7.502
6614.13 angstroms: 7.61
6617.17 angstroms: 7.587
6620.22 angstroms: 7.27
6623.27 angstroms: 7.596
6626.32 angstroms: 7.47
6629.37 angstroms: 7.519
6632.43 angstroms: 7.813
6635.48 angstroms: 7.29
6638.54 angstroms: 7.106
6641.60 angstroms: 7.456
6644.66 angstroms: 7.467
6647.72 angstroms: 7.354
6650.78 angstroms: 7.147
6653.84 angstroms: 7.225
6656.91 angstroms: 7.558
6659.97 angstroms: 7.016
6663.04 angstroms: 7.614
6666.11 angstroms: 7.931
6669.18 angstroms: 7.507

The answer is 7.01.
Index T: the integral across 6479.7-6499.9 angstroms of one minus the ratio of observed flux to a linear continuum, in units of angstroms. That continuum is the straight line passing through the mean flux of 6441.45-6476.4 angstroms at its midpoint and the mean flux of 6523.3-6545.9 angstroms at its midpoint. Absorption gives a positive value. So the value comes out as 0.80 angstroms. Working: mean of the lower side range 7.17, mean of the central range 6.86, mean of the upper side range 7.1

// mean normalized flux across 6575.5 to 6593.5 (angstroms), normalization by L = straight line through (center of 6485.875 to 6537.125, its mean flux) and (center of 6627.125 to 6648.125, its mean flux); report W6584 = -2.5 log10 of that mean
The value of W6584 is 0.02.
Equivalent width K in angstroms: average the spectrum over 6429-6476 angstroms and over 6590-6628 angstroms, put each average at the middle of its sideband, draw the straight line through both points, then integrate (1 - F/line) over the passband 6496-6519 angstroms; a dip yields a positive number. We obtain 1.10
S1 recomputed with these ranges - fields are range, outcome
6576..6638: 7.37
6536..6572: 7.27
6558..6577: 7.42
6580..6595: 7.12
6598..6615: 7.39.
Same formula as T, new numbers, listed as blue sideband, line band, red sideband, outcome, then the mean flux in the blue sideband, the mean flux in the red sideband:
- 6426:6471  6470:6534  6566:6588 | 2.3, 7.19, 7.18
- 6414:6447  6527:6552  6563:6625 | 0.3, 7.11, 7.33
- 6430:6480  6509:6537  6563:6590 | 0.9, 7.17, 7.2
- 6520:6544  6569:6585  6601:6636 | 0.1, 7.01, 7.48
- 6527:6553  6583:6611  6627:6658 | 0.1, 7.16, 7.39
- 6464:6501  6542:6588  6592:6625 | -0.1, 6.96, 7.45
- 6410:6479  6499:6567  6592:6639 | 1.8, 7.15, 7.45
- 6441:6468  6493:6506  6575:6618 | 0.5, 7.21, 7.31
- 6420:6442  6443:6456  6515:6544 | 0.2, 7.19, 6.96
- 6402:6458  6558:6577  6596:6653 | -0.2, 7.1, 7.42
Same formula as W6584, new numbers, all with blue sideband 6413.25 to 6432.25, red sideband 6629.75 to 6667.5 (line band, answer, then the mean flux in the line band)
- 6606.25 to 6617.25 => -0.03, 7.56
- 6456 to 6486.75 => 0.00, 7.14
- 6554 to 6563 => -0.06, 7.68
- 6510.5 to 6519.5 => 0.06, 6.83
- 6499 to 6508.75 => 0.02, 7.09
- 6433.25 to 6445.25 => -0.01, 7.19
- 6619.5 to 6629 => -0.01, 7.47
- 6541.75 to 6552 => 0.02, 7.13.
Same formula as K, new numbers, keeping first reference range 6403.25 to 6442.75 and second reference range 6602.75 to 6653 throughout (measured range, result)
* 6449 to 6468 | -0.42 angstroms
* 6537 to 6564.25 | 0.11 angstroms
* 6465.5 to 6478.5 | 0.14 angstroms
